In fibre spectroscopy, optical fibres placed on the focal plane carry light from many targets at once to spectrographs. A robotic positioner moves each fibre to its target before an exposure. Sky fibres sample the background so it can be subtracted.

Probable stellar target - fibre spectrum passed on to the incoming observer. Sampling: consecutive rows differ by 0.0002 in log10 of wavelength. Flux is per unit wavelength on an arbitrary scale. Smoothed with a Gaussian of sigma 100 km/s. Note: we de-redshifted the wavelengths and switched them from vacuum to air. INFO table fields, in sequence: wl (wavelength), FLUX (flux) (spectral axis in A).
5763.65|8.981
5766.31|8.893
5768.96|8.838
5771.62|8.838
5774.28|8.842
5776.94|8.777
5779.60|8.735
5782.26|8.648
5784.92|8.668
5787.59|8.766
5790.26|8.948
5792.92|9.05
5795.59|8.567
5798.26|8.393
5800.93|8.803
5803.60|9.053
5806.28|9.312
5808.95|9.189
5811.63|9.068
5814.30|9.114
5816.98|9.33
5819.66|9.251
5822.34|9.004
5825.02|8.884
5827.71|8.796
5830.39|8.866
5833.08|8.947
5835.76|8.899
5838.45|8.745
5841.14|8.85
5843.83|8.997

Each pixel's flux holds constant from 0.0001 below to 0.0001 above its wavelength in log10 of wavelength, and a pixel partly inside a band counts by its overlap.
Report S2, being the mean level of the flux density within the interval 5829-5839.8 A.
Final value 8.87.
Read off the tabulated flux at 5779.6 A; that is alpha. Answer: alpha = 8.735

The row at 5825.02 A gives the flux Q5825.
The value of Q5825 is 8.884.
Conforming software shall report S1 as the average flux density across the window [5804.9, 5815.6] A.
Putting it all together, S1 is 9.17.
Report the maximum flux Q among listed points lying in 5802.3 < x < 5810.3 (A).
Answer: 9.312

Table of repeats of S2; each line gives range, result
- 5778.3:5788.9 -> 8.7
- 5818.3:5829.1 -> 8.98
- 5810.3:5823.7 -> 9.16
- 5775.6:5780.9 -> 8.76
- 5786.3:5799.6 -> 8.75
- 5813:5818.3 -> 9.22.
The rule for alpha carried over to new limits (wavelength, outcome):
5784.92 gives 8.668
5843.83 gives 8.997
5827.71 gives 8.796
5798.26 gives 8.393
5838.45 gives 8.745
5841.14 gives 8.85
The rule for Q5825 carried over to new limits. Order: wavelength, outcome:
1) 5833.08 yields 8.947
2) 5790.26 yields 8.948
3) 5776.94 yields 8.777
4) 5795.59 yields 8.567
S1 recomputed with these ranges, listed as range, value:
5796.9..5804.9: 8.75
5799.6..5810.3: 9.09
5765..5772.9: 8.86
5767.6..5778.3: 8.83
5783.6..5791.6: 8.79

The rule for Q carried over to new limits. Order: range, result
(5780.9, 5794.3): 9.05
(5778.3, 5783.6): 8.735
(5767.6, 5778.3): 8.842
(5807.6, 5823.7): 9.33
